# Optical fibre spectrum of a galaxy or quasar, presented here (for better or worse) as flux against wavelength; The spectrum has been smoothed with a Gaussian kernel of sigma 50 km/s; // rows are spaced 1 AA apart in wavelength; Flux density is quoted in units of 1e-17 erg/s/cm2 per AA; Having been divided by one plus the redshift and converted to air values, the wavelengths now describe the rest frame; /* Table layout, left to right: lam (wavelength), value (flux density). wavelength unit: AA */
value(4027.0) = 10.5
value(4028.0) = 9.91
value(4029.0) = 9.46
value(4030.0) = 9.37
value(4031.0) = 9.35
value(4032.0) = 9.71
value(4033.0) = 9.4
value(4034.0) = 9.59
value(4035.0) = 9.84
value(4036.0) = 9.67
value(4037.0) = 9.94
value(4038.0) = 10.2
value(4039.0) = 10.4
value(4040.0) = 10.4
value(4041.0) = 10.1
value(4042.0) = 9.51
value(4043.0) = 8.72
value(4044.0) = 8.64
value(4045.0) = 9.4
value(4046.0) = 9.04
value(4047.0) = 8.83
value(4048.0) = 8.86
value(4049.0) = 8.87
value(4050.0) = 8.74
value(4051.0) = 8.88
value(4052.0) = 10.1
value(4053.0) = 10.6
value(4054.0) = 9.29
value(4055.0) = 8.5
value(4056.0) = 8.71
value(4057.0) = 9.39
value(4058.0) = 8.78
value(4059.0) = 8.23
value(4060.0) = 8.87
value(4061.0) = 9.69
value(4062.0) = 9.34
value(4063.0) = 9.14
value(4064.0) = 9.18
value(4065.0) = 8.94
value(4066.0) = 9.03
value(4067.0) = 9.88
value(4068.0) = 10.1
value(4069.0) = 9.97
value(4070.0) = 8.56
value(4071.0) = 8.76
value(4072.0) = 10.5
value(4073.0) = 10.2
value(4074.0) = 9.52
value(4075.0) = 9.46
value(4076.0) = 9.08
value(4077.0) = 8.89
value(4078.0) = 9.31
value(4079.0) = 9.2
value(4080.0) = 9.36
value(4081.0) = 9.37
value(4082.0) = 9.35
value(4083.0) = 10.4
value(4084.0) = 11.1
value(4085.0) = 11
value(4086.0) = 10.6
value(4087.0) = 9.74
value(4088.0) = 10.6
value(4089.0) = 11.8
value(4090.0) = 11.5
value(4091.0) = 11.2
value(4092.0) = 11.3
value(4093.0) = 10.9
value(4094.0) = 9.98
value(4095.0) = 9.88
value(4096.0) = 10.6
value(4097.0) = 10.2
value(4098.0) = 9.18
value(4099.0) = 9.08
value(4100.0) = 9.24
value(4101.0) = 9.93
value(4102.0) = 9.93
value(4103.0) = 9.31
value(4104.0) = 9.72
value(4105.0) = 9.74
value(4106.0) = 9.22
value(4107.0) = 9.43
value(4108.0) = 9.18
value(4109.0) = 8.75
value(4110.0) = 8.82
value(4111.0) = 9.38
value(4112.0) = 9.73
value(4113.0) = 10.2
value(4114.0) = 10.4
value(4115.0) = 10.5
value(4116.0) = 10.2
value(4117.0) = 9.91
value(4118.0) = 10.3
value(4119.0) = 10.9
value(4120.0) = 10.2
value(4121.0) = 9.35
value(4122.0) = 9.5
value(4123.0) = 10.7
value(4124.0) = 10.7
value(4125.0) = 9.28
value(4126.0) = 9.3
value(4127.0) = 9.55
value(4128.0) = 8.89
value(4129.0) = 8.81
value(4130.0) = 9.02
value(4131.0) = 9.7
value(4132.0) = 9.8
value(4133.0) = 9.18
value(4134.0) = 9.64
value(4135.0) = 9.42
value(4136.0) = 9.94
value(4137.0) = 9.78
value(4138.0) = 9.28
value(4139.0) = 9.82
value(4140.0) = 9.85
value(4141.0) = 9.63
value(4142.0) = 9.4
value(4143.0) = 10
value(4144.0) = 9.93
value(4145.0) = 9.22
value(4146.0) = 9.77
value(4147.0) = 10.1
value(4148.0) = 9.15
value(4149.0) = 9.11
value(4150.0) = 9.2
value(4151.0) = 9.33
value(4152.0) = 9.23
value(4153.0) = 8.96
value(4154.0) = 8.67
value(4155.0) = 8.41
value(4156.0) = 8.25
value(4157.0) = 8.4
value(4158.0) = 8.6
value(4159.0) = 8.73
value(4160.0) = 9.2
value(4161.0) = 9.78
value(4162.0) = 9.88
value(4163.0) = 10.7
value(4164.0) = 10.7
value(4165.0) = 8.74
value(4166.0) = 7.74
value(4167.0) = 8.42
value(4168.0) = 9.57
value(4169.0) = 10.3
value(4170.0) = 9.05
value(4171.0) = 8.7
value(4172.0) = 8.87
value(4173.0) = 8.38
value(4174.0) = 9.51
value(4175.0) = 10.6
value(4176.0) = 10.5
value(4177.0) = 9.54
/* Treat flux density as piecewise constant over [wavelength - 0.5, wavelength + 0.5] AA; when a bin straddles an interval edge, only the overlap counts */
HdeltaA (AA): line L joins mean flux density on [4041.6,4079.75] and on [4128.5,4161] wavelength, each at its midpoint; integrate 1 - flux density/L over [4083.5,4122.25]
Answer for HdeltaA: -3.3 AA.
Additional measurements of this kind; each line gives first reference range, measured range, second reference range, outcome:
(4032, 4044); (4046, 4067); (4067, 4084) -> 1.2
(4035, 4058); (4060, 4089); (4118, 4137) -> -0.6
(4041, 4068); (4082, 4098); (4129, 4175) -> -2.5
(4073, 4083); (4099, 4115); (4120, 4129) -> 0.0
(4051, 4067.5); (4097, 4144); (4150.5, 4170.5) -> -2.5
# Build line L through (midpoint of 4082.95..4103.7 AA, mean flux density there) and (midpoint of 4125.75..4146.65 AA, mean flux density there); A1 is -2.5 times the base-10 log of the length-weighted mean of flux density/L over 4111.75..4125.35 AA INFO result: -0.03 mag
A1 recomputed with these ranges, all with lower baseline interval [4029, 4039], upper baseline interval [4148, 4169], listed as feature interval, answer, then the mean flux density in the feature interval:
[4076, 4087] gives -0.04 mag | 9.82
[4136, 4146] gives -0.06 mag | 9.68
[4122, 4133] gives -0.03 mag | 9.55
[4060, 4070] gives 0.02 mag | 9.4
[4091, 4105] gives -0.07 mag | 9.98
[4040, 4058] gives 0.05 mag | 9.21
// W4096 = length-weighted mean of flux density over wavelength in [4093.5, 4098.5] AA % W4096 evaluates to 9.97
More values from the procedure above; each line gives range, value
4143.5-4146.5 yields 9.64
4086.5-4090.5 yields 10.9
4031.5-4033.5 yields 9.55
